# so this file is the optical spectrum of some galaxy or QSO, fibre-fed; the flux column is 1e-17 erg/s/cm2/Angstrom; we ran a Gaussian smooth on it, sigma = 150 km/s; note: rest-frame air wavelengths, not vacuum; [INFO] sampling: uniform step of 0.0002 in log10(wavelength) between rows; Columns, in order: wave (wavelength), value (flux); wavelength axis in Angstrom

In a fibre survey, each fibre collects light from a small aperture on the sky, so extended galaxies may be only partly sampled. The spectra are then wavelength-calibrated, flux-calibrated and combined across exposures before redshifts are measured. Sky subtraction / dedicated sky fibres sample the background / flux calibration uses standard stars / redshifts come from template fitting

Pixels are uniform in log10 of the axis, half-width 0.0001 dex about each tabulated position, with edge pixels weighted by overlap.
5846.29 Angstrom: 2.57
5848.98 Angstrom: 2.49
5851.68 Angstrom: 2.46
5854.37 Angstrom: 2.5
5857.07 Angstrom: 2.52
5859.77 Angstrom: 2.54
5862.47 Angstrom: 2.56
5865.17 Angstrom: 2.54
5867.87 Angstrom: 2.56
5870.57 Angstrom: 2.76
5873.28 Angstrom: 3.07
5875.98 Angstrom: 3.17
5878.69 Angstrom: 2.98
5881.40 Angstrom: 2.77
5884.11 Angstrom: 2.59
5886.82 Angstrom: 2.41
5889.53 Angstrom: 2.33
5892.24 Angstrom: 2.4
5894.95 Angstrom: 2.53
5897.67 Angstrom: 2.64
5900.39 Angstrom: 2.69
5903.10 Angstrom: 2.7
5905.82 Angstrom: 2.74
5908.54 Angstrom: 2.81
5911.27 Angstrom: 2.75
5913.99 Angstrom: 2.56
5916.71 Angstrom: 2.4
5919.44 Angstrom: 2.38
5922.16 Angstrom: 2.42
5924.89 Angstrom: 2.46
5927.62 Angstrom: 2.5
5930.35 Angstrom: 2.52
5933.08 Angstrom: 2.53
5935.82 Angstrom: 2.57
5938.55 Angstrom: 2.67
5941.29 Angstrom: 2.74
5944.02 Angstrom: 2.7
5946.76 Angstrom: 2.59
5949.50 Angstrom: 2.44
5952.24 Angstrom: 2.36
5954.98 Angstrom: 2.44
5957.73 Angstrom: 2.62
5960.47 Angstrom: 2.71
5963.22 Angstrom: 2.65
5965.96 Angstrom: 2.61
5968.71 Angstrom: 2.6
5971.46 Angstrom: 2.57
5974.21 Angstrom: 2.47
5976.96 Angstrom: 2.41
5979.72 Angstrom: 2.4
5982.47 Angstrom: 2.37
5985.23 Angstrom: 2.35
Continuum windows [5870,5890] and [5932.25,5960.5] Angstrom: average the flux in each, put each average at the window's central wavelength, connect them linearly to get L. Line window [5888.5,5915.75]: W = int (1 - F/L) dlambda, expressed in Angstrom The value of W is 0.9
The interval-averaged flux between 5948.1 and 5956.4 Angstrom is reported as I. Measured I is 2.41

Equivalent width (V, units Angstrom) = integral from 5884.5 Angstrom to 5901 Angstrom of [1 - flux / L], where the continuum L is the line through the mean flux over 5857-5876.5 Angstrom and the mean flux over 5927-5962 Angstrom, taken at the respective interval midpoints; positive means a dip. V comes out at 1.0 Angstrom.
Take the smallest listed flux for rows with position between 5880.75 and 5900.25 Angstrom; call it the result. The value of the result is 2.33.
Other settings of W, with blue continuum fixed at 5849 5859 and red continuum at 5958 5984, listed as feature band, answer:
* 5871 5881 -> -2.1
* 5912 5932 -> 0.4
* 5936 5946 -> -0.6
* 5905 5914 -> -0.8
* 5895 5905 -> -0.6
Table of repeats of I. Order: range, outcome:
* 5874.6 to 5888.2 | 2.78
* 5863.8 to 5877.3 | 2.82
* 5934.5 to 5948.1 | 2.66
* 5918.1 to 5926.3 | 2.42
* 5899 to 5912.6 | 2.74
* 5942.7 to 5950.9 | 2.57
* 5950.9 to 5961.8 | 2.53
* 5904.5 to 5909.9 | 2.78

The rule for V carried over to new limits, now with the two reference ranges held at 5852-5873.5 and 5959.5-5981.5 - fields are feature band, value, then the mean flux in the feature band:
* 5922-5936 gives 0.4 Angstrom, 2.5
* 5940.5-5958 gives 0.1 Angstrom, 2.55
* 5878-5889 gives -0.2 Angstrom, 2.64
